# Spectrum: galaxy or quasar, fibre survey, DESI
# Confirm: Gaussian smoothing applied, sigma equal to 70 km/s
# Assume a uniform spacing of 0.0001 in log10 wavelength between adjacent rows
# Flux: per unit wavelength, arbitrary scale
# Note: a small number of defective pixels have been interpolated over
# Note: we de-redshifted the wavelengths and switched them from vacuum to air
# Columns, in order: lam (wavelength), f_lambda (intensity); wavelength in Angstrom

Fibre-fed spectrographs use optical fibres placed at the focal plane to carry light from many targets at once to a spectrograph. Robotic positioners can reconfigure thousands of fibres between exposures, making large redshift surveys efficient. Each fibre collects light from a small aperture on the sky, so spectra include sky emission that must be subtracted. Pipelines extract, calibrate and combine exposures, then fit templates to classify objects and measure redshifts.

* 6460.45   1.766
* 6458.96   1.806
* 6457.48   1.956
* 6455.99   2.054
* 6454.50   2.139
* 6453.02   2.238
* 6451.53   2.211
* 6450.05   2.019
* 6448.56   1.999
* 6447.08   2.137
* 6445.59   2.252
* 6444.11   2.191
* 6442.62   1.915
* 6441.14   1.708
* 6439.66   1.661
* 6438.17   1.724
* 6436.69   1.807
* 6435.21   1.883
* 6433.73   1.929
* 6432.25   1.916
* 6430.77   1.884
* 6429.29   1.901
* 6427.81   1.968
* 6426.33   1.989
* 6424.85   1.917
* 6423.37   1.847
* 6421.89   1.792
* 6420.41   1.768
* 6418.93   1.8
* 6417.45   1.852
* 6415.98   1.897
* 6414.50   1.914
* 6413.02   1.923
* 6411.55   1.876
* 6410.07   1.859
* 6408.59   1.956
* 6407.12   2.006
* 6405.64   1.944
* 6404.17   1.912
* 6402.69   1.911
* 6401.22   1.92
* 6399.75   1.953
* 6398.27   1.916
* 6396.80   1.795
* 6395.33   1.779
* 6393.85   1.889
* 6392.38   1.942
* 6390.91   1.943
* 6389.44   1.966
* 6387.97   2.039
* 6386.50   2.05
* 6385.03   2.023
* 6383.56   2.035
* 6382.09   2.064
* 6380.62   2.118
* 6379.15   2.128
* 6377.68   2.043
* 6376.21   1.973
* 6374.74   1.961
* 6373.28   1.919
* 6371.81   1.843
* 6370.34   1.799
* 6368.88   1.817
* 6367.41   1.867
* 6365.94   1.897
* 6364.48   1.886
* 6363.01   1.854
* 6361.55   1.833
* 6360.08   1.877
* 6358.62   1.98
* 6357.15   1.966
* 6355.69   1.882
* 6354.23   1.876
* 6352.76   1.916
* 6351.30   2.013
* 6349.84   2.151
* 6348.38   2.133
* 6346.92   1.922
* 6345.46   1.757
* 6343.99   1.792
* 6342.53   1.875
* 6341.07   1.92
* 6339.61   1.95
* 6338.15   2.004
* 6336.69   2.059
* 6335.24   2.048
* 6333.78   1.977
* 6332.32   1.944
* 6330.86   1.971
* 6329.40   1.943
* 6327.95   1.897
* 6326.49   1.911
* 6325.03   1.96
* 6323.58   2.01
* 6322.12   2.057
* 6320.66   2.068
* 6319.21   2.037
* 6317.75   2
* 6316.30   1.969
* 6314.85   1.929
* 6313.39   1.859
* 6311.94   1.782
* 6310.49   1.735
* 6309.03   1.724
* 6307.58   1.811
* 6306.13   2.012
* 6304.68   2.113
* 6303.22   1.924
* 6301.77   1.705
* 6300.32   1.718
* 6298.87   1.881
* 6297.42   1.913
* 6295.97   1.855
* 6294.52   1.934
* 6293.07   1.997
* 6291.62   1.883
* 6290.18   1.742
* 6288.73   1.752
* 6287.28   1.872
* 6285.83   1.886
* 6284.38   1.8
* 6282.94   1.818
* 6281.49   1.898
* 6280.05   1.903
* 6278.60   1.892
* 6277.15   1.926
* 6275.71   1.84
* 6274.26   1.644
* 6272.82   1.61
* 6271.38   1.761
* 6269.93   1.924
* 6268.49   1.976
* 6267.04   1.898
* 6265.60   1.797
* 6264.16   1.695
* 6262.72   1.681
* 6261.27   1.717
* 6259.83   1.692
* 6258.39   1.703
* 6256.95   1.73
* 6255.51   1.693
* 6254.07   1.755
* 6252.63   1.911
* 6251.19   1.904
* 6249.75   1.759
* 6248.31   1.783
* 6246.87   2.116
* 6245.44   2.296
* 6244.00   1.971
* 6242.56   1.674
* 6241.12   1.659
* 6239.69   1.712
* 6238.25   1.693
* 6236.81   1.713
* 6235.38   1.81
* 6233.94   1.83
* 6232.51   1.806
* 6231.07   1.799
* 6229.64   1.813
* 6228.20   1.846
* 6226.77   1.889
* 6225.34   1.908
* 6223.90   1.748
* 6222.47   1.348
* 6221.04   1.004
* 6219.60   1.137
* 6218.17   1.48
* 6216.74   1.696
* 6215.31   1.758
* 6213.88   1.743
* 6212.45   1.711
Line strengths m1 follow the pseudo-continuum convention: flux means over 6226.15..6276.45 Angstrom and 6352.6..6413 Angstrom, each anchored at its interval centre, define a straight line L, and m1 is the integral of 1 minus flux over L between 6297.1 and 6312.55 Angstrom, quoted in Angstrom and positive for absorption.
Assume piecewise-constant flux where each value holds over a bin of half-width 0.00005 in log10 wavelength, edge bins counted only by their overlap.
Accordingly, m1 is 0.1 Angstrom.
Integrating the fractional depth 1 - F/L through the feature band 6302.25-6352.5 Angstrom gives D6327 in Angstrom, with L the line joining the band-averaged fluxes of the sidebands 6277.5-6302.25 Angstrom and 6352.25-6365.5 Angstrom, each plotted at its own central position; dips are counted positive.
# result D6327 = -1.9 Angstrom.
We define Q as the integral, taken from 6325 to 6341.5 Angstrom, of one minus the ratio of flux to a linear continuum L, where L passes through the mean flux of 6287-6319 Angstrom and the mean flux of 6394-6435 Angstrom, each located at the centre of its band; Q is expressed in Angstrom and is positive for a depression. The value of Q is -0.8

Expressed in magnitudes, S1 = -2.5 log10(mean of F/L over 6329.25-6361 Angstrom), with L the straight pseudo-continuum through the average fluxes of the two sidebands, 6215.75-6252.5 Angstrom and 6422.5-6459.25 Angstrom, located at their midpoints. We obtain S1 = -0.05 mag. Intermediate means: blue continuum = 1.74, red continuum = 1.96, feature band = 1.95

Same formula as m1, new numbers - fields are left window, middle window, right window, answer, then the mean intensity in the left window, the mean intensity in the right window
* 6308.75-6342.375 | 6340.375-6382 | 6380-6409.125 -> 0.5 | 1.95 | 1.96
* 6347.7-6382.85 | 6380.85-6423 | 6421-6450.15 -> 0.3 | 1.95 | 1.92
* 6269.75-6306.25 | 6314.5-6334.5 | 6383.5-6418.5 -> -1.1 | 1.85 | 1.93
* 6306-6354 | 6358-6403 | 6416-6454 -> 0.0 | 1.94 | 1.93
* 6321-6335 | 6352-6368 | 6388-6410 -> 0.4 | 1.97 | 1.92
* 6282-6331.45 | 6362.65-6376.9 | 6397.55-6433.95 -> 0.1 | 1.9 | 1.9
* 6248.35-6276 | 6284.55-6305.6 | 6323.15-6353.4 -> -0.2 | 1.77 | 1.96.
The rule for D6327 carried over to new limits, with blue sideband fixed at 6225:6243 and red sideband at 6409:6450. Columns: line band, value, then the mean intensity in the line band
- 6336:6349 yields -0.6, 1.93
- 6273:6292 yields -0.2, 1.83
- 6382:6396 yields -0.7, 1.97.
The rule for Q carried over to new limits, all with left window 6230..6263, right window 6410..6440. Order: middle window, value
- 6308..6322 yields -0.6 Angstrom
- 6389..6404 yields -0.4 Angstrom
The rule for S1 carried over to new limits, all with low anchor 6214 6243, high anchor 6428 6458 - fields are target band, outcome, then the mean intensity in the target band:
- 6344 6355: -0.06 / 1.95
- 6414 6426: 0.05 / 1.85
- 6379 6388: -0.09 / 2.06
